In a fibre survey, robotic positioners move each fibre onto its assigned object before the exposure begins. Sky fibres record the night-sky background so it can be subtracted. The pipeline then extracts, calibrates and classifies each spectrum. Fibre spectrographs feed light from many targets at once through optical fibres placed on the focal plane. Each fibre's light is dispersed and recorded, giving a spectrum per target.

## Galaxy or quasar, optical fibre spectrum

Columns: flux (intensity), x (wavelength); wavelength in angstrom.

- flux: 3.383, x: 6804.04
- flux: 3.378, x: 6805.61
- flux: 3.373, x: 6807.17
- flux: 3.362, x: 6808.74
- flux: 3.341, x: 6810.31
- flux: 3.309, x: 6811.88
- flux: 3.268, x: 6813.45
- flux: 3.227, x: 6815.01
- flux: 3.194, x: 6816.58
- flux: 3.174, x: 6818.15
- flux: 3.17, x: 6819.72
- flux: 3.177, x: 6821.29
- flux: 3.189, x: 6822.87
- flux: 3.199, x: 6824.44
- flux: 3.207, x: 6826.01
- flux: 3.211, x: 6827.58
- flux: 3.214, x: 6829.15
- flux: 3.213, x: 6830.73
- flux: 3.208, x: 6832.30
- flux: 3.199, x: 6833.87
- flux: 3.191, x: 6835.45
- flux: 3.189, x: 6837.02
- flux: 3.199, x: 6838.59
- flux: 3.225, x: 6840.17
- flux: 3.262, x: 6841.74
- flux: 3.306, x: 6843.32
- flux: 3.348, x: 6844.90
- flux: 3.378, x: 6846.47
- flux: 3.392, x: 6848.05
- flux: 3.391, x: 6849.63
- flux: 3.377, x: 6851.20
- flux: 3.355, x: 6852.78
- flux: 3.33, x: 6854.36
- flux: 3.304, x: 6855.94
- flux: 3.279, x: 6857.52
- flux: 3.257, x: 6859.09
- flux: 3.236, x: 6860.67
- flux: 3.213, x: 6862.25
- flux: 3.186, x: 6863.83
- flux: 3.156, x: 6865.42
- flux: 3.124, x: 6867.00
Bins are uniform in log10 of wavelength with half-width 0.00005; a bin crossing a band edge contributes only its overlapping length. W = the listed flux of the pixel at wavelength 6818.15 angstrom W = 3.174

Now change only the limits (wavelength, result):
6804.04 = 3.383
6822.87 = 3.189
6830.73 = 3.213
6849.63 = 3.391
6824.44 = 3.199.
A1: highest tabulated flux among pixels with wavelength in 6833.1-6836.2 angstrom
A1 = 3.199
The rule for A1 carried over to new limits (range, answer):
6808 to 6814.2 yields 3.362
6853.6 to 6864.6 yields 3.33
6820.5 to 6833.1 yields 3.214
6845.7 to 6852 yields 3.392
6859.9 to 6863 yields 3.236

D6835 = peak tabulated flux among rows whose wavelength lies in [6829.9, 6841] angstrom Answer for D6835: 3.225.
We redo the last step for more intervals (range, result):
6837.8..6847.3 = 3.378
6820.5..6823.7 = 3.189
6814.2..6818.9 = 3.227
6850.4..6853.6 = 3.377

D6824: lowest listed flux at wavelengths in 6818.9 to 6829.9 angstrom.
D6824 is 3.17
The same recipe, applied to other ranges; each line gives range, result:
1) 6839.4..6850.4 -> 3.225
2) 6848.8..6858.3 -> 3.279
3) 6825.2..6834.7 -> 3.199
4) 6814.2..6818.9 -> 3.174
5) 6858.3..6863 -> 3.213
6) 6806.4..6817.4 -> 3.194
